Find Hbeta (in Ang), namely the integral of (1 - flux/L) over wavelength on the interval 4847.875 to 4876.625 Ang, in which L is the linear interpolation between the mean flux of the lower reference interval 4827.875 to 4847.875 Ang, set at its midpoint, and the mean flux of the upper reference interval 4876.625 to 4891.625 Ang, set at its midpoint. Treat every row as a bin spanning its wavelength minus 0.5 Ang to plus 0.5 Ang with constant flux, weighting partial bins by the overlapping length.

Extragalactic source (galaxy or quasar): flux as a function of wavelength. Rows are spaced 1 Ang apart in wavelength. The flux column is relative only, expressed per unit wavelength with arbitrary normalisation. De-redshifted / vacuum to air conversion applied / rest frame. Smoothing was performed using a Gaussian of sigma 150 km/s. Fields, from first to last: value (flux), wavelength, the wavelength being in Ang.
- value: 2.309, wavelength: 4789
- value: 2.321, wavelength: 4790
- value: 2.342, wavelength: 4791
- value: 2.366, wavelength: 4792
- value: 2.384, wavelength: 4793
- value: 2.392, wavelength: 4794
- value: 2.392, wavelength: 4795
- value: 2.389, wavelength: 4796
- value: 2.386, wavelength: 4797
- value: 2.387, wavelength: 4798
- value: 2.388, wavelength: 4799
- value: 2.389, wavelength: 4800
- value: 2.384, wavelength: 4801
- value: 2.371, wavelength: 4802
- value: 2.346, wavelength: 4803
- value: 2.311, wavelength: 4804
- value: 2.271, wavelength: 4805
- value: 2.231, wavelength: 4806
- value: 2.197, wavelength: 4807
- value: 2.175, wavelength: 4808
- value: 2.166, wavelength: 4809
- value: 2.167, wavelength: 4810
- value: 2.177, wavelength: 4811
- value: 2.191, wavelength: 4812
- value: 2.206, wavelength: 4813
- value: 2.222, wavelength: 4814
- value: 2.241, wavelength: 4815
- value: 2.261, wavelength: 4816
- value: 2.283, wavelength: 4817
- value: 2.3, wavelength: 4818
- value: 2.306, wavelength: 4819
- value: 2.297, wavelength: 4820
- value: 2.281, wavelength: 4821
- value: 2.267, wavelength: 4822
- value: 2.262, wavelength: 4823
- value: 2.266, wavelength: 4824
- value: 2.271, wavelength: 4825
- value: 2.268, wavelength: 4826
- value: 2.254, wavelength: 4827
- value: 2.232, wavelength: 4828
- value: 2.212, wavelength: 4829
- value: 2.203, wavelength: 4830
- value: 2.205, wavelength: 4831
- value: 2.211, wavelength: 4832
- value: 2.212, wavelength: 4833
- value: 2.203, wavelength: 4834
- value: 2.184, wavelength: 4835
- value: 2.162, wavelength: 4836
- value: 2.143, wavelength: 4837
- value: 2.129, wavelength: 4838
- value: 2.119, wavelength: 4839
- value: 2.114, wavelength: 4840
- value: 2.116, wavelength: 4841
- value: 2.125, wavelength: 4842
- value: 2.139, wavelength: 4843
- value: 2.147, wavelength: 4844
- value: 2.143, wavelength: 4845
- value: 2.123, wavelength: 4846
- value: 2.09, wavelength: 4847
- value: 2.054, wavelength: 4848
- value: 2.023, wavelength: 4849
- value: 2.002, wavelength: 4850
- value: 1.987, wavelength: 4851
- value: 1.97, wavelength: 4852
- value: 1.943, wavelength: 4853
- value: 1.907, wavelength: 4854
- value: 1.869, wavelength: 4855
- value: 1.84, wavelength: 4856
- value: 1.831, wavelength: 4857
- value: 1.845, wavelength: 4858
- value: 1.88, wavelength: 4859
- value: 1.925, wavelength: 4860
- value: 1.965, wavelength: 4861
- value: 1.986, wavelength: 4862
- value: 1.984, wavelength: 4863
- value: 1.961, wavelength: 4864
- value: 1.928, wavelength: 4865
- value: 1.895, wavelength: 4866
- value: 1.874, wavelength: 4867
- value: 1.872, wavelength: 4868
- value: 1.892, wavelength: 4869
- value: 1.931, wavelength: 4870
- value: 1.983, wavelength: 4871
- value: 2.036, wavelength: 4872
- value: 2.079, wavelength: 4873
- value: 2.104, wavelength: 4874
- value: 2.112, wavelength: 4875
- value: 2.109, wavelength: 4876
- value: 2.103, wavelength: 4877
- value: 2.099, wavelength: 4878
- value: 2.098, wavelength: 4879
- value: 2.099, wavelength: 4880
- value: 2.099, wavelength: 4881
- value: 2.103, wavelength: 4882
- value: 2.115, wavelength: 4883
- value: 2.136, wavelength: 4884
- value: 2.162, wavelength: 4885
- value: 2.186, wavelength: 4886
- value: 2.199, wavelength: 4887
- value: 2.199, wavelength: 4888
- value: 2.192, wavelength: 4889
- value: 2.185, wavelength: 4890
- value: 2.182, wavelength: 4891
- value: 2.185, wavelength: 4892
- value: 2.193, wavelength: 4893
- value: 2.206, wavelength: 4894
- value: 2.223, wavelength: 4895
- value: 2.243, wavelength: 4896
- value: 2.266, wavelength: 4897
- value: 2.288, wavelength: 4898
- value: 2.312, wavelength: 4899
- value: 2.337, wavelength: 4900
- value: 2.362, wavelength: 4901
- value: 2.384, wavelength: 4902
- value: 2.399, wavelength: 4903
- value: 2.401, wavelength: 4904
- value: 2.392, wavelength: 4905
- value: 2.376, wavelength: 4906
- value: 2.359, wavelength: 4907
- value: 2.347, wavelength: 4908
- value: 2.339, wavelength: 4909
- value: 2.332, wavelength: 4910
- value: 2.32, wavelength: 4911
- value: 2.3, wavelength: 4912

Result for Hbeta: 2.58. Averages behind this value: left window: 2.16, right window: 2.14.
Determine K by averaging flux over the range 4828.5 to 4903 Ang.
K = 2.1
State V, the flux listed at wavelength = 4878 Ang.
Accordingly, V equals 2.099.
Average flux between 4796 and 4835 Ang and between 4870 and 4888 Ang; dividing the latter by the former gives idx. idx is 0.93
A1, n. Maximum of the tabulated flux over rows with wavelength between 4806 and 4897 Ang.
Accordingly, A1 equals 2.306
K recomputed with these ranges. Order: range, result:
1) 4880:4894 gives 2.16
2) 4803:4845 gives 2.21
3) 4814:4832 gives 2.26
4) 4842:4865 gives 1.98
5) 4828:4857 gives 2.09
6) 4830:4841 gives 2.17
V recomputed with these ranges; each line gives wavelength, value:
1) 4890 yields 2.185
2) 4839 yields 2.119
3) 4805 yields 2.271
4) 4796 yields 2.389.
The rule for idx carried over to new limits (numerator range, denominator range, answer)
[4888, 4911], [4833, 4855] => 1.10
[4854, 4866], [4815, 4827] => 0.84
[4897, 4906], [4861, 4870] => 1.22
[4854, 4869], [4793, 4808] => 0.81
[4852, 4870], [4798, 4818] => 0.84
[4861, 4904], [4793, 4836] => 0.94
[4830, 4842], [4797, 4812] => 0.95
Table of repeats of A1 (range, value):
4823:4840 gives 2.271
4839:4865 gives 2.147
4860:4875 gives 2.112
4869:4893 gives 2.199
